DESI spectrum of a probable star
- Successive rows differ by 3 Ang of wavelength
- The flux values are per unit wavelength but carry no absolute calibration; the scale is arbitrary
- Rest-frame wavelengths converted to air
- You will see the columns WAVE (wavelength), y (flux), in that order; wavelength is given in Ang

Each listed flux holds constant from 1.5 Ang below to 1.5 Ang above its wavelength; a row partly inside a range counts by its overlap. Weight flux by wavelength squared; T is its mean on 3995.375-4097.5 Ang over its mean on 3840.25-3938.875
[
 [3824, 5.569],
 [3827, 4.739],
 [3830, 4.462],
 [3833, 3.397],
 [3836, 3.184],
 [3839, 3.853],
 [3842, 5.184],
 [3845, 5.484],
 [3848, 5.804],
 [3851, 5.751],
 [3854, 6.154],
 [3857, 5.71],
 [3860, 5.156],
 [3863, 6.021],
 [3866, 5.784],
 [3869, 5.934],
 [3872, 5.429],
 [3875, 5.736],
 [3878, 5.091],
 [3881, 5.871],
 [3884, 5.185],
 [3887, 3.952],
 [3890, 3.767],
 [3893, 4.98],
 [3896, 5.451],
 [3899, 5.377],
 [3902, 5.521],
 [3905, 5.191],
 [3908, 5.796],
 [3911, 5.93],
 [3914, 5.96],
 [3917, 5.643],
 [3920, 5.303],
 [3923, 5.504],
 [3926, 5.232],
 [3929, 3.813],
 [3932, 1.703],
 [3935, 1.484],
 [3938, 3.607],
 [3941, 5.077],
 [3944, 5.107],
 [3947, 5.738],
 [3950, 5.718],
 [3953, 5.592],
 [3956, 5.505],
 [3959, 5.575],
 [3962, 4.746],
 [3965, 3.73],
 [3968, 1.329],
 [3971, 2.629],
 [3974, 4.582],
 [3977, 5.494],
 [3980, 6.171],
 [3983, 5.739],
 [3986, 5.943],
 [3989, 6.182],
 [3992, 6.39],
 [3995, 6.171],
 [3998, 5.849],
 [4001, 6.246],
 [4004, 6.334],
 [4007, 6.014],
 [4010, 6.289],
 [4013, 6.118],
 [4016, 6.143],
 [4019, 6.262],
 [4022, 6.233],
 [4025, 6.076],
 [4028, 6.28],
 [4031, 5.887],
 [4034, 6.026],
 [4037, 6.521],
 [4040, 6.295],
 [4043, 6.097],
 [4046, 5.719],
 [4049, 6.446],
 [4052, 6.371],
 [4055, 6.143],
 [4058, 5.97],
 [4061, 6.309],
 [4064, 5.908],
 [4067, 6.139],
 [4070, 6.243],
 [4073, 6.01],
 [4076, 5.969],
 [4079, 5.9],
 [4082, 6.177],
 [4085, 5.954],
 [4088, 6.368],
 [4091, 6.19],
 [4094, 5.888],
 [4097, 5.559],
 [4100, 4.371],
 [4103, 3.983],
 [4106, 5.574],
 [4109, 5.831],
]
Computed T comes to 1.30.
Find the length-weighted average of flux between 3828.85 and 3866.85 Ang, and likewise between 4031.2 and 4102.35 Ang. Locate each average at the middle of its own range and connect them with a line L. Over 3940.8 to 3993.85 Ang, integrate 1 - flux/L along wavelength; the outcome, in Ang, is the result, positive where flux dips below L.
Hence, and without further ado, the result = 4.8 Ang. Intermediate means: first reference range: 5.07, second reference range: 6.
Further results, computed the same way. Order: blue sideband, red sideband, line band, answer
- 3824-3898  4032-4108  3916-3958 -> 5.9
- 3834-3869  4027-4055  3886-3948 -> 9.1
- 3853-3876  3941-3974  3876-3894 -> 2.2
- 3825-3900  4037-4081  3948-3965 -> 0.9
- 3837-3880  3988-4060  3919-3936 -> 5.6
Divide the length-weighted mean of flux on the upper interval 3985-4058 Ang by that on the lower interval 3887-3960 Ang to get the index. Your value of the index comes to 1.25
